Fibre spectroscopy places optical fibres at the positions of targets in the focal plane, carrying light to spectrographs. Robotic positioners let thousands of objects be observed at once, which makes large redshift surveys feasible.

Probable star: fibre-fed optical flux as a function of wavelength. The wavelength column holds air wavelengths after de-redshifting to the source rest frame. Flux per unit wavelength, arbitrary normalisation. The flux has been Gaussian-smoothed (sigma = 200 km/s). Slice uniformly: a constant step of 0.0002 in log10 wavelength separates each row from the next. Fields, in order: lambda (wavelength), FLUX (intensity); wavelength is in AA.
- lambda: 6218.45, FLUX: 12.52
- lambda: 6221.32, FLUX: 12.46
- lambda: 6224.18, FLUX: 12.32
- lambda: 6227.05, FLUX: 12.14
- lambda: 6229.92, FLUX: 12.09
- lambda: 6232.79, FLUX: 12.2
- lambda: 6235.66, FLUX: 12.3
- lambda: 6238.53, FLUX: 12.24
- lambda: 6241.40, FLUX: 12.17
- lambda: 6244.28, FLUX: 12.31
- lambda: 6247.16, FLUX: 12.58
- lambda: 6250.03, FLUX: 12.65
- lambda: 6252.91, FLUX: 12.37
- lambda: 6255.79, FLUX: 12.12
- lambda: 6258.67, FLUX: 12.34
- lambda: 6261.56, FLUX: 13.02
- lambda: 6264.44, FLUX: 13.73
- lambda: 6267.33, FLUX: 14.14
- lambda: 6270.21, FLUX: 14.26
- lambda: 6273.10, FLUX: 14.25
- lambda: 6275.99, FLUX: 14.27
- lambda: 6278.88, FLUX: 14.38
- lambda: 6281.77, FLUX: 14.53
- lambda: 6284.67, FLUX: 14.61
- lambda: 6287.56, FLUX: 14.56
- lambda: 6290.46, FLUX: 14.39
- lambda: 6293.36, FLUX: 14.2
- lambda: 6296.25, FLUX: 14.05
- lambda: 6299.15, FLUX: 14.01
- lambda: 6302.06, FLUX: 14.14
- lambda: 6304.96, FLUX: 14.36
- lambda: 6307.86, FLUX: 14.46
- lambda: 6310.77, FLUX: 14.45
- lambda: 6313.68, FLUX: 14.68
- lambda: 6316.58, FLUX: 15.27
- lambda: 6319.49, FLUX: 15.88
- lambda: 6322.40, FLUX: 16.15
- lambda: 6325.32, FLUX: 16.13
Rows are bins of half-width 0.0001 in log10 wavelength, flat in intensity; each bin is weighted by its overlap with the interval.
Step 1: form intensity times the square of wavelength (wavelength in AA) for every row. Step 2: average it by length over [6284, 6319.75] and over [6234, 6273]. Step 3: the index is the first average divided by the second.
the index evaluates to 1.15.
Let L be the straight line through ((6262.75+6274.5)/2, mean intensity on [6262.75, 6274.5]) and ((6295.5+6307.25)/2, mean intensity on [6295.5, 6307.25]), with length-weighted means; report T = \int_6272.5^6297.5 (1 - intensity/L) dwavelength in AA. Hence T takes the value -0.4 AA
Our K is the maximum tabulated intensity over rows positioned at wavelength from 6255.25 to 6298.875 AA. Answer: 14.61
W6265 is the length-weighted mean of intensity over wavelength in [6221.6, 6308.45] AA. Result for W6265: 13.4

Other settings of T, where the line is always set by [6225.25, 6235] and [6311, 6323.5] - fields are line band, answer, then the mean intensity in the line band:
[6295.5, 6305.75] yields 0.44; 14.1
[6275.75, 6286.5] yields -0.33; 14.5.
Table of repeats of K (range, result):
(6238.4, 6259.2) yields 12.65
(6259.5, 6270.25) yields 14.26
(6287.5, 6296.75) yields 14.56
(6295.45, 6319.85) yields 15.88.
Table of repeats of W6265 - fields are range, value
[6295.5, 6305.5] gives 14.1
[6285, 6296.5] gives 14.4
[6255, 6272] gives 13.3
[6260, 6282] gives 14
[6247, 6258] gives 12.4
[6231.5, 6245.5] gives 12.2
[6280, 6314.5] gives 14.4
